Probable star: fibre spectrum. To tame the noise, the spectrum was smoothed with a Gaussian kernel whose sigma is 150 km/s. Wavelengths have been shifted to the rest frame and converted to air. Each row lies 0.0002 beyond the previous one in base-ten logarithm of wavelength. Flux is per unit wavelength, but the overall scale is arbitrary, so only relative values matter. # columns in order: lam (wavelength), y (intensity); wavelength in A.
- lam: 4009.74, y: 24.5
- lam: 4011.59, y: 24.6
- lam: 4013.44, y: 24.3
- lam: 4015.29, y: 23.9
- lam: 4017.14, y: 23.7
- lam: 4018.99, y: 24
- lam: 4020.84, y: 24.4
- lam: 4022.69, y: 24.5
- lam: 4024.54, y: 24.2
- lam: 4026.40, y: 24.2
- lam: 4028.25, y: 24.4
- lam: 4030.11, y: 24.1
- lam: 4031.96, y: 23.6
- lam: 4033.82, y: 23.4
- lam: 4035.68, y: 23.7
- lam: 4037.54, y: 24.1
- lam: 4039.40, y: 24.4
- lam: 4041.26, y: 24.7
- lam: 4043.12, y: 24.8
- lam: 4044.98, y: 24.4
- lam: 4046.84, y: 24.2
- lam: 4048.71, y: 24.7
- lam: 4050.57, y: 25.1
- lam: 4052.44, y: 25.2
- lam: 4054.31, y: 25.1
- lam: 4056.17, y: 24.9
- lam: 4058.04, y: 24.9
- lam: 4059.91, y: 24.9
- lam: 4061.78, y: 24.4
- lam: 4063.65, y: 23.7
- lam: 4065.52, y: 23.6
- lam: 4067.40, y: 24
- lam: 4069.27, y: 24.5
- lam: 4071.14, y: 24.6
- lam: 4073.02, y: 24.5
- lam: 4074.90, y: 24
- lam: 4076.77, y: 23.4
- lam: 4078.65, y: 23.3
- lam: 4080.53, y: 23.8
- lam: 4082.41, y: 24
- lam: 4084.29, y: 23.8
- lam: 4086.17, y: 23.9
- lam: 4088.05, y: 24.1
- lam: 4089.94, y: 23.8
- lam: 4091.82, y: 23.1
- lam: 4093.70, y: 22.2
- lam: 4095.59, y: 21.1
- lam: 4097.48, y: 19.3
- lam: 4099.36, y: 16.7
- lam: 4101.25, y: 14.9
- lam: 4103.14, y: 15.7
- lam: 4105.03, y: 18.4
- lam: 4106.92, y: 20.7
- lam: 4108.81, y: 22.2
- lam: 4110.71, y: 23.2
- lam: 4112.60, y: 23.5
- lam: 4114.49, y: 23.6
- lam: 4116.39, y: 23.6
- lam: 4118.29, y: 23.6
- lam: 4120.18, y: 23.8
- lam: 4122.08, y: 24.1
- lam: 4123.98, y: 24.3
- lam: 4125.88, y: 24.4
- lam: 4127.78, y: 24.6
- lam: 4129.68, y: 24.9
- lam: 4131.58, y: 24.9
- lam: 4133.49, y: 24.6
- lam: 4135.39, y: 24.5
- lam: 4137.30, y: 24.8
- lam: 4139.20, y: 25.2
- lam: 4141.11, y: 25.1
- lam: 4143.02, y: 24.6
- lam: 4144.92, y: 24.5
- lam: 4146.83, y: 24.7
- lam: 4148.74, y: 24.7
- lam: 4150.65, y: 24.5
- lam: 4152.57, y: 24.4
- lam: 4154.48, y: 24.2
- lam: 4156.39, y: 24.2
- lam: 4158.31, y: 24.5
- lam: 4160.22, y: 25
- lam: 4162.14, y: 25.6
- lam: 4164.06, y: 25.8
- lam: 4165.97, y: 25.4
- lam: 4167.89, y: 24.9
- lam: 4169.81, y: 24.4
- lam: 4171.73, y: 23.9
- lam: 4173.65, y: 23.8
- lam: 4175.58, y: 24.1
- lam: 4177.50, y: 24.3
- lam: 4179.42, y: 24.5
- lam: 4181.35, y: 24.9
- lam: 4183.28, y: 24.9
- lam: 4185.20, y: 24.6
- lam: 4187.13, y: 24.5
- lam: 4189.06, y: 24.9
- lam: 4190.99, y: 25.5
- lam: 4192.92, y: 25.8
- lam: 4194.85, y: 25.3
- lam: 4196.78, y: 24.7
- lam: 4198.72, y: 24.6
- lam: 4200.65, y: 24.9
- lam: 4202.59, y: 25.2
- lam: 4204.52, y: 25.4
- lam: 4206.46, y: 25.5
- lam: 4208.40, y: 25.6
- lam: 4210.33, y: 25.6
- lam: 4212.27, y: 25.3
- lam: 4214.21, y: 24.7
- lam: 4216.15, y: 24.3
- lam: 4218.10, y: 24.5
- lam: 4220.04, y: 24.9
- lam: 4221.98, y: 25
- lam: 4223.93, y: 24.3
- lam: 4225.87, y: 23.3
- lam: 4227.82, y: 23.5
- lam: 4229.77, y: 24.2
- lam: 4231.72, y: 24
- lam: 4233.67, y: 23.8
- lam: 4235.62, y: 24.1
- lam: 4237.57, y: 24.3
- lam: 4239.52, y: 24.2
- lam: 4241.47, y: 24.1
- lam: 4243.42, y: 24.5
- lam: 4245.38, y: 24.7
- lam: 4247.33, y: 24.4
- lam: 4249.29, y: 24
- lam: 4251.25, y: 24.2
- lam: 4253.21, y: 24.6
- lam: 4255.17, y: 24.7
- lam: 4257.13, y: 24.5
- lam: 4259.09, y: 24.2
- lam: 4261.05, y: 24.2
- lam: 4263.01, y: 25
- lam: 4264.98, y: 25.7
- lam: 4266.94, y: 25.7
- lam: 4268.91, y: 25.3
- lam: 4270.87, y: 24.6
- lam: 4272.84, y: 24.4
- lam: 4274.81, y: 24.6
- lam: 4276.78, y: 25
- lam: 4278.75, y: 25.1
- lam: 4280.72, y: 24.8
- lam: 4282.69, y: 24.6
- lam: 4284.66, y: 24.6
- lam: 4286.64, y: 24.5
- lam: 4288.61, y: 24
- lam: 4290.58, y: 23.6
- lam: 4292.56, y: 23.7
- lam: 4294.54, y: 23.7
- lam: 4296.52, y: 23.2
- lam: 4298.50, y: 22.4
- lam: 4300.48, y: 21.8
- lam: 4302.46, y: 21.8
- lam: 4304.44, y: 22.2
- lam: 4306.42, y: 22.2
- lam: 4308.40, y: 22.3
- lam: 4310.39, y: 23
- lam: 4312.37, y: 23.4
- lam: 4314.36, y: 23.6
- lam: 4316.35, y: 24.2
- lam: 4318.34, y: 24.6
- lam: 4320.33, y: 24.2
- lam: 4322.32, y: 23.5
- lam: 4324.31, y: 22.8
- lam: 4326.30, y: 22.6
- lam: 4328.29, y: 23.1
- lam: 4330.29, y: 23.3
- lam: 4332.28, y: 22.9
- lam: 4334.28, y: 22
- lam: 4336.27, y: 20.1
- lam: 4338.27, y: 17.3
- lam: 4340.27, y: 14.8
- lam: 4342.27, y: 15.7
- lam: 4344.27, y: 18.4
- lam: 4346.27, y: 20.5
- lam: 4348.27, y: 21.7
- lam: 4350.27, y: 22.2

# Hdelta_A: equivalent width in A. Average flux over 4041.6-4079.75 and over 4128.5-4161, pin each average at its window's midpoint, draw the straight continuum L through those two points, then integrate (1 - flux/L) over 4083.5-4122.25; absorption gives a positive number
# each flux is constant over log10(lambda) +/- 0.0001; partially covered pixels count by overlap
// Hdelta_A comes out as 4.6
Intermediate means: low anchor 24.4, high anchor 24.7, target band 21.6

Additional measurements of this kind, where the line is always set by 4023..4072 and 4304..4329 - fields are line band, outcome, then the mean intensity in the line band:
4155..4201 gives -1.85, 24.8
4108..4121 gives 0.39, 23.4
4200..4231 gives -1.42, 24.8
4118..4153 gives -0.80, 24.6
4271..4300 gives -0.94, 24.1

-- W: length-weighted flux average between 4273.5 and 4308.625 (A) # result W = 23.6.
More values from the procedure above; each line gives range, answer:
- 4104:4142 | 23.7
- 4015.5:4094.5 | 24.2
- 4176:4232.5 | 24.8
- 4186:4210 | 25.2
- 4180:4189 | 24.7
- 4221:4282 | 24.5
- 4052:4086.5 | 24.2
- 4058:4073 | 24.3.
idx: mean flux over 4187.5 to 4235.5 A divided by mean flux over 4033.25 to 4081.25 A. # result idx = 1.02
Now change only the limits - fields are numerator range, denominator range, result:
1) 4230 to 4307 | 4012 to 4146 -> 1.02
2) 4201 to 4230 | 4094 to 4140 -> 1.11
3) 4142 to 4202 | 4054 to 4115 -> 1.09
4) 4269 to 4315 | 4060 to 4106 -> 1.06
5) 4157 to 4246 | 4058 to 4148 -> 1.06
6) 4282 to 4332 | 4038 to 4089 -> 0.96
